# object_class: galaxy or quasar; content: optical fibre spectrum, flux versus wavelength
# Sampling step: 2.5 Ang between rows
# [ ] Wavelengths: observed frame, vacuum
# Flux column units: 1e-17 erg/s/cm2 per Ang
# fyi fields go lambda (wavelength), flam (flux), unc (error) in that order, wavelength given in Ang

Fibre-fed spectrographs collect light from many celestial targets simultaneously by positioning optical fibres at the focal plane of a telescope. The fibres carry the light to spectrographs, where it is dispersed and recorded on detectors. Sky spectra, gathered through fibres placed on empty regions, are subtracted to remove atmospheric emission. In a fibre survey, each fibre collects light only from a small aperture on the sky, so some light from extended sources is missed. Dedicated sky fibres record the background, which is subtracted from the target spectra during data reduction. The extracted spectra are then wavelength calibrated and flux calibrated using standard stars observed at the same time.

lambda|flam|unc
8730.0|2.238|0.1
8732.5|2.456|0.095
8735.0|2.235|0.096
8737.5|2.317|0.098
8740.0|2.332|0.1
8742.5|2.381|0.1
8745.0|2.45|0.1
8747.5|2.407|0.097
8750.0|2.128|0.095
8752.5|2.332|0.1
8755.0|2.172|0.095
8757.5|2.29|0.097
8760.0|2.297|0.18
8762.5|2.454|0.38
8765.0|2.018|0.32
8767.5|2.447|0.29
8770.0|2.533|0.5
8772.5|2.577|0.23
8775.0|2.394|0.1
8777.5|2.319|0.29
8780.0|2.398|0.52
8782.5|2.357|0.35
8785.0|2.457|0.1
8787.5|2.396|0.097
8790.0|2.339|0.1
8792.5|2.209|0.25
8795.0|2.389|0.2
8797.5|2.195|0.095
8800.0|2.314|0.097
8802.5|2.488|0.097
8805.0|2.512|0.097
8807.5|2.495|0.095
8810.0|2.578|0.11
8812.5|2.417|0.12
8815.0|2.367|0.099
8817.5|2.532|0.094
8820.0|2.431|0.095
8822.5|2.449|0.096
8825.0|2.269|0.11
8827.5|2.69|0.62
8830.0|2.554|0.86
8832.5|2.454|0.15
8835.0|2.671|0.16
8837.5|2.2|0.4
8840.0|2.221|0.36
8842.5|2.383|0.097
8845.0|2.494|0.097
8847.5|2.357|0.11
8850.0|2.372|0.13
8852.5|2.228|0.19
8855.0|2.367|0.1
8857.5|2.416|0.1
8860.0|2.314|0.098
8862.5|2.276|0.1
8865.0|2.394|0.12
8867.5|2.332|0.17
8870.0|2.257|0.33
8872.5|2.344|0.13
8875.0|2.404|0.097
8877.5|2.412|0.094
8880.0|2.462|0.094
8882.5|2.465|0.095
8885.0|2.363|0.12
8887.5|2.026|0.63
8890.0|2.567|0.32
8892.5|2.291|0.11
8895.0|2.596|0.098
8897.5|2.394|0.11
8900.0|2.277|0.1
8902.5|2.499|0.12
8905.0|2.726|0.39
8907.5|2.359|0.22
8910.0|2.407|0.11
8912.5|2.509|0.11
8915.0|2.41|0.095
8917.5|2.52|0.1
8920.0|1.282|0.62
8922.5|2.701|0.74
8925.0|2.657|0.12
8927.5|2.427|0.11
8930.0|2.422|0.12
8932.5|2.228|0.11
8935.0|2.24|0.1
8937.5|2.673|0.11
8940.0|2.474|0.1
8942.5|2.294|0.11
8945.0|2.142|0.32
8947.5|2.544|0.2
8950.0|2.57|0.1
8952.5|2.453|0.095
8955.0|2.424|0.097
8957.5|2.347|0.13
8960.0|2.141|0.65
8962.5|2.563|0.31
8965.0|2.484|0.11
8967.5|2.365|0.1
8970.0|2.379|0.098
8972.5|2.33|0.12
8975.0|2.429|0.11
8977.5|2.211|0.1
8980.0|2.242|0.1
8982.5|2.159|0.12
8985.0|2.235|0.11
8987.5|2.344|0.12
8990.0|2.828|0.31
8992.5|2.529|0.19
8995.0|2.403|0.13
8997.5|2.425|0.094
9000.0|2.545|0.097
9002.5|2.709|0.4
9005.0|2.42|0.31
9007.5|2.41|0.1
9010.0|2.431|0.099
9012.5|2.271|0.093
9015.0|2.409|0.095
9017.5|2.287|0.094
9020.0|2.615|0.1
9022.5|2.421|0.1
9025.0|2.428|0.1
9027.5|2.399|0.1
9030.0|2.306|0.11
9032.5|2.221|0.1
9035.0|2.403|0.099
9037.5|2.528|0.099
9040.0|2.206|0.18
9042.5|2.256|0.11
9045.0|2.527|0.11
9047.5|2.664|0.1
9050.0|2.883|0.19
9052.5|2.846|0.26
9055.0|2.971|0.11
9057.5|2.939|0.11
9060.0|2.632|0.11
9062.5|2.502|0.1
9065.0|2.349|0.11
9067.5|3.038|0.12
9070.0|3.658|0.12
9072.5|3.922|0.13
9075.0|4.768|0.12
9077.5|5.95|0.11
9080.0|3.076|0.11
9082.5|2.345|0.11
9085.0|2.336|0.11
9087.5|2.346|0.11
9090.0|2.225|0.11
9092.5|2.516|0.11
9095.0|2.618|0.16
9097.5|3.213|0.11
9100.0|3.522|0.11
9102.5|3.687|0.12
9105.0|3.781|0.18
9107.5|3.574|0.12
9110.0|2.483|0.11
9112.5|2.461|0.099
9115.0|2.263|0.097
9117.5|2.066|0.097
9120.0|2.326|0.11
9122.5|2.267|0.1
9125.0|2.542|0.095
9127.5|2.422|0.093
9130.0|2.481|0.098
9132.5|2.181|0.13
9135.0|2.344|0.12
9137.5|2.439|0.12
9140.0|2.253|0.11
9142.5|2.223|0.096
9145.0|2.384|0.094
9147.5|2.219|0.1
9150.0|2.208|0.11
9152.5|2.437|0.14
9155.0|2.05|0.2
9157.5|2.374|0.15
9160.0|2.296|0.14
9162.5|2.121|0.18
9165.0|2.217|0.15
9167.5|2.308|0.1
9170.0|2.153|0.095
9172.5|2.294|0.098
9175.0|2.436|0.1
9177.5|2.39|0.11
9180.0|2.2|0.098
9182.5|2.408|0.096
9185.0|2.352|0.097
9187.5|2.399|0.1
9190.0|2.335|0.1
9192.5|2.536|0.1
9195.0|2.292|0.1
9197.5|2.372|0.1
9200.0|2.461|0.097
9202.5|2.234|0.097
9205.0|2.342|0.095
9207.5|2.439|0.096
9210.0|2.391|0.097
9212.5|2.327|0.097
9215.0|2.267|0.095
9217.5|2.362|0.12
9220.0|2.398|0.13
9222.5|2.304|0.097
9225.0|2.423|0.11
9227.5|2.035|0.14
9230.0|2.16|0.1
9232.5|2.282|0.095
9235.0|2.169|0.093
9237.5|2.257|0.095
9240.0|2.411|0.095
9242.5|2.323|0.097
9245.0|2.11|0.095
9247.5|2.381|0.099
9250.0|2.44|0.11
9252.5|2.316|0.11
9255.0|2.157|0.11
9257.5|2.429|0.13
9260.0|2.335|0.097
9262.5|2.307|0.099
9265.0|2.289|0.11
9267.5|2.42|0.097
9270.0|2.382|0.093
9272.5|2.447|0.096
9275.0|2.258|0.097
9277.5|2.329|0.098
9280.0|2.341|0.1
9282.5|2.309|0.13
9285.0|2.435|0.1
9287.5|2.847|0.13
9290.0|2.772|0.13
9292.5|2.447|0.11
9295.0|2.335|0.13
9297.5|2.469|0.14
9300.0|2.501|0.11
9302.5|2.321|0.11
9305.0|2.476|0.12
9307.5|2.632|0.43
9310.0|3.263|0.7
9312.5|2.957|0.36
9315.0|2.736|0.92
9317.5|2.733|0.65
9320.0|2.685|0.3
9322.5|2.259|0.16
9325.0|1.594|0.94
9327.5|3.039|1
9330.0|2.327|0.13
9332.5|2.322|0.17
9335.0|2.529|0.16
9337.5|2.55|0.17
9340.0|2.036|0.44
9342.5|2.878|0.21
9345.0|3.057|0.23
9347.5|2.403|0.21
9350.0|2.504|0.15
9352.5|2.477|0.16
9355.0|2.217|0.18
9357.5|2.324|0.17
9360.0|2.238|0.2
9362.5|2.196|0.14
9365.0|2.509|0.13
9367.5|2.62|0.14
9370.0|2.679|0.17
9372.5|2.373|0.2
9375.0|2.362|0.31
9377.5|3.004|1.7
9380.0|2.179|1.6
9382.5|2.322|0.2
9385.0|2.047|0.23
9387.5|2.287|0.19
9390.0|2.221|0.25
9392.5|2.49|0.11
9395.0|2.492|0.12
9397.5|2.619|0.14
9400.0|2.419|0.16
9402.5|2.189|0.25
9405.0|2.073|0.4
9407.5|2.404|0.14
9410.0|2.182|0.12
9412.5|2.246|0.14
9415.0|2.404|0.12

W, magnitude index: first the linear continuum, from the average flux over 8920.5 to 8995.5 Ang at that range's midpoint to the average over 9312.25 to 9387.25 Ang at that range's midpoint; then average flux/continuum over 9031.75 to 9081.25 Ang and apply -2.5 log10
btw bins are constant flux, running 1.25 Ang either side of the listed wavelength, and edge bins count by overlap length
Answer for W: -0.25 mag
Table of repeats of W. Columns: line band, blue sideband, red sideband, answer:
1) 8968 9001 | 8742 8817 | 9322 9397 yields 0.00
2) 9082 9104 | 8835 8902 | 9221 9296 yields -0.18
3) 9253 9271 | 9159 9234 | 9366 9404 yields 0.01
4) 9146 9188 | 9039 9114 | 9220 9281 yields 0.16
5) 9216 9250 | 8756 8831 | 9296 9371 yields 0.10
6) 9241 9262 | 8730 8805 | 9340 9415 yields 0.04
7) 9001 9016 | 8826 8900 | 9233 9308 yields -0.03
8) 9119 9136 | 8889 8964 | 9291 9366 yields 0.04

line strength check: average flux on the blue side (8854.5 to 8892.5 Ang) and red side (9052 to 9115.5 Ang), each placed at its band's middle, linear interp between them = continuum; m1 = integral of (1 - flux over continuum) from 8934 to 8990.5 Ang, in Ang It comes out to 6.0 Ang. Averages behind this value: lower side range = 2.36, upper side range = 3.09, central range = 2.38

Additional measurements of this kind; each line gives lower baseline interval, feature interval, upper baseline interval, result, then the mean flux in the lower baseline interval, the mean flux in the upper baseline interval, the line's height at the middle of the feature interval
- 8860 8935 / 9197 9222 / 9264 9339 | 1.2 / 2.38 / 2.5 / 2.47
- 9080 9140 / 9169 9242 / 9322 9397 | 6.4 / 2.63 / 2.42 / 2.55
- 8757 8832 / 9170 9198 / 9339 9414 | 0.6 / 2.41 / 2.4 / 2.4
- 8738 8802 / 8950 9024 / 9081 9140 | 3.3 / 2.34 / 2.62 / 2.52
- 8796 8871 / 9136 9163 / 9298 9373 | 2.1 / 2.4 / 2.52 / 2.47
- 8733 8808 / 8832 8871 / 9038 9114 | 2.6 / 2.35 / 3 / 2.53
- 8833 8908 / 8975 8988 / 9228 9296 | 0.7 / 2.38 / 2.36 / 2.38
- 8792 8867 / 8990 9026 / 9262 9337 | -0.4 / 2.4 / 2.49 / 2.44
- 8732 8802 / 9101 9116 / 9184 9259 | -4.7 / 2.34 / 2.32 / 2.33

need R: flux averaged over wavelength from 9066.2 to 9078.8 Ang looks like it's 4.25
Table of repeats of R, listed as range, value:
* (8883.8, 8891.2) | 2.32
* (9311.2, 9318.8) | 2.81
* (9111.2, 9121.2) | 2.28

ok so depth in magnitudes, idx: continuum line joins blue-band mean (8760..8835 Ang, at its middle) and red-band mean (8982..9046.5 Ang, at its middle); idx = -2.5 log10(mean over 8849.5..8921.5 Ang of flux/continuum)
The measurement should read 0.03 mag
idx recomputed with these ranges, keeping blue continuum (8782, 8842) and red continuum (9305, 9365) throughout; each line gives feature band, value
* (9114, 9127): 0.08 mag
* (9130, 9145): 0.08 mag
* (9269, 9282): 0.07 mag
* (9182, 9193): 0.04 mag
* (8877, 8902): 0.02 mag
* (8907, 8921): 0.08 mag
